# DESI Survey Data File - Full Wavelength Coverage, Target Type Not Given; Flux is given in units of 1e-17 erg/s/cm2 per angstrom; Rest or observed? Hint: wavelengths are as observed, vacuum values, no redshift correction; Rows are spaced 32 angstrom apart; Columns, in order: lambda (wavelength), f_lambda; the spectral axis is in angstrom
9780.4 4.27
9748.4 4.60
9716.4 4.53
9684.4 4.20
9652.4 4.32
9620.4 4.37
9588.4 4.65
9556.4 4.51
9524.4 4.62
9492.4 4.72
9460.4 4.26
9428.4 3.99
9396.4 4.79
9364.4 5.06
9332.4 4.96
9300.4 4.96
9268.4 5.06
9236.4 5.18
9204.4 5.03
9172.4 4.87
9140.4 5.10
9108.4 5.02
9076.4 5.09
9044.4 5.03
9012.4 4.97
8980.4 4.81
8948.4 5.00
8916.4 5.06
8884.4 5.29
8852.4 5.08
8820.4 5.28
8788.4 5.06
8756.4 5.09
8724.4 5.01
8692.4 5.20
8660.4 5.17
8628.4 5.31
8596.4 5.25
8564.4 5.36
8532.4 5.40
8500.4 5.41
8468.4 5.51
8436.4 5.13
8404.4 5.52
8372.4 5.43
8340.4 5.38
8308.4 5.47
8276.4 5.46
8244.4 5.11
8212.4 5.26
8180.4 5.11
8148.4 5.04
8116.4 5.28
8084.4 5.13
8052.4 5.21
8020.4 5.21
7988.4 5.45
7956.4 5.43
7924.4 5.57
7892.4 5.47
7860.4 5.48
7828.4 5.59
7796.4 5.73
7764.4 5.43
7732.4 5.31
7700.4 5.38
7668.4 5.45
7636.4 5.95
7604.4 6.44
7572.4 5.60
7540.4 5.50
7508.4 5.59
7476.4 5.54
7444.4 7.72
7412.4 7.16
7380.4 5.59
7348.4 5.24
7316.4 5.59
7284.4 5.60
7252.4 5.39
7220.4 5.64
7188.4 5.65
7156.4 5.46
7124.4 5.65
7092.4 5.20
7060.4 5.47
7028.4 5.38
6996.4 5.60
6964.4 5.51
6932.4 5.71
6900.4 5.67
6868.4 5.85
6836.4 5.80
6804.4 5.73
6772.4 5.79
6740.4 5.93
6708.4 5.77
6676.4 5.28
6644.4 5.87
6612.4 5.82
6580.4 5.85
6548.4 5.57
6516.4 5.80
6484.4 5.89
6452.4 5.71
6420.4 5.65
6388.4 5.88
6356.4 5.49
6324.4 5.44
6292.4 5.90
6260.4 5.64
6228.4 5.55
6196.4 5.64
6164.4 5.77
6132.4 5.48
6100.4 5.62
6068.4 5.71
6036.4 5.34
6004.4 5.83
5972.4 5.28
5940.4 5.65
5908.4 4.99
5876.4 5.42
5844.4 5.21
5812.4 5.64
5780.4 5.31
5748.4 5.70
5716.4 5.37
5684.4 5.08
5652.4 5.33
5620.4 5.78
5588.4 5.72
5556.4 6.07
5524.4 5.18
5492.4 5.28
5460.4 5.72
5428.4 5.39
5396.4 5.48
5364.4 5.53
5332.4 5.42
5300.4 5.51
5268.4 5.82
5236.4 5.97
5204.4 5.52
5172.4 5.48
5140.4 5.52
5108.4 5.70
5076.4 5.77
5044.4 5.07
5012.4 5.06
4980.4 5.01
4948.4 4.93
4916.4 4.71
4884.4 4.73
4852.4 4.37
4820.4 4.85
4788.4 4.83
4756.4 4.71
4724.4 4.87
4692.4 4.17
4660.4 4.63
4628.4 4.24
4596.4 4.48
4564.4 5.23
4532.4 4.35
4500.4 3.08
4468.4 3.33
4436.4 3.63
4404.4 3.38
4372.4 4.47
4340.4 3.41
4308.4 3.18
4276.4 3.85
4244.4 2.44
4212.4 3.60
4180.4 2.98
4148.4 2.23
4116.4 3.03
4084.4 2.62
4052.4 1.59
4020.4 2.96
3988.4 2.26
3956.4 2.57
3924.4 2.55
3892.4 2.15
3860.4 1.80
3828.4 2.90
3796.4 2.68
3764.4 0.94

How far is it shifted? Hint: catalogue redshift 0.13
